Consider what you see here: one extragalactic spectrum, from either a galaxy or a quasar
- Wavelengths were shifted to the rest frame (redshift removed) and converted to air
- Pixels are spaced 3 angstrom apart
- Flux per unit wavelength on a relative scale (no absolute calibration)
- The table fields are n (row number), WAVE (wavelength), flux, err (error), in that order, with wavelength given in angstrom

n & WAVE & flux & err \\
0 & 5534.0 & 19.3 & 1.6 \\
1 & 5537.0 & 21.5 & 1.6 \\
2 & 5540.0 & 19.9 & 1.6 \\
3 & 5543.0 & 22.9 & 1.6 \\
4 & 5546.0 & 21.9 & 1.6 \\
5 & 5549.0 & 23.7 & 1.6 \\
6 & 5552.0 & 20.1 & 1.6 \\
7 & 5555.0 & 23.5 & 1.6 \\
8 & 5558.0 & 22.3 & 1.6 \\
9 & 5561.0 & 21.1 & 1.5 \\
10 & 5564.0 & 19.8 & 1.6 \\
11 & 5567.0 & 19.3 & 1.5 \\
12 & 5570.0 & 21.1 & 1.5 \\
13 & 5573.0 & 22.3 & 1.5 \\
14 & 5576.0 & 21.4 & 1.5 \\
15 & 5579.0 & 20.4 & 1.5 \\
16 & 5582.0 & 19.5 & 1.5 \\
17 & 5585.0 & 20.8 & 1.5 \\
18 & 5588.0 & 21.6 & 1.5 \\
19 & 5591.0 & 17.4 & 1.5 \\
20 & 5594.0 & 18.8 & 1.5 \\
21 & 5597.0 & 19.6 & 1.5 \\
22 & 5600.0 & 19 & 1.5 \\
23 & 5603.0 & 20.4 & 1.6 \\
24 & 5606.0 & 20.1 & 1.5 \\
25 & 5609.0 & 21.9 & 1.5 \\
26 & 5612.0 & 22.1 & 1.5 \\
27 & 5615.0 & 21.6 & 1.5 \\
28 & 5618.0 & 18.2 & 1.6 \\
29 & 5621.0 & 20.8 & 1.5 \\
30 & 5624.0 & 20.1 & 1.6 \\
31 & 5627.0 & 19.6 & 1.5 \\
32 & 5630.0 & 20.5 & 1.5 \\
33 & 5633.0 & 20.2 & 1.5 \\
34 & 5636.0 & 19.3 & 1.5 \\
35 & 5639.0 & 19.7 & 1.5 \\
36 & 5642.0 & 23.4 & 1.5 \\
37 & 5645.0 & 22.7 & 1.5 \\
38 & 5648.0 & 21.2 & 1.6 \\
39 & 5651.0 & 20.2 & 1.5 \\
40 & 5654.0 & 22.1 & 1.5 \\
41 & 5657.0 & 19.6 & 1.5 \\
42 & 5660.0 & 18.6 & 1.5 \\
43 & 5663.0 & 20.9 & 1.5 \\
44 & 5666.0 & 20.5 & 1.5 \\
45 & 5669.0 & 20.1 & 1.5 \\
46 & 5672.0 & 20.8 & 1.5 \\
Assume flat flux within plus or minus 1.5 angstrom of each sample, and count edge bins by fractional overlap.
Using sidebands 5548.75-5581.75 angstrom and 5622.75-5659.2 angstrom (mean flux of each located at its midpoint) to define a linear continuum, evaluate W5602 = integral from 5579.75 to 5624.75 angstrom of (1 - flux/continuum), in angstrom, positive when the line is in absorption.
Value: 1.8 angstrom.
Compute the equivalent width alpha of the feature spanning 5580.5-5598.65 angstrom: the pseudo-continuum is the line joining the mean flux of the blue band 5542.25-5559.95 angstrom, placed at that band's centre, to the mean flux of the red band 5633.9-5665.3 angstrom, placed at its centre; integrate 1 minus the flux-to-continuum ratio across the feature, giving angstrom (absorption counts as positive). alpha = 1.8 angstrom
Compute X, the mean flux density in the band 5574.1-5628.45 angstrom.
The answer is 20.2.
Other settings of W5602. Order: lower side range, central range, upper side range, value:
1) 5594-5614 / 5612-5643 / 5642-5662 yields 0.4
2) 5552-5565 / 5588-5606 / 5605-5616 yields 1.8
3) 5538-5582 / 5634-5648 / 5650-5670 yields -0.5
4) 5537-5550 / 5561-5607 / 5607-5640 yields 2.2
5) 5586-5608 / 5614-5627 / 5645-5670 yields 0.0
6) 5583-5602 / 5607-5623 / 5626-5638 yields -0.9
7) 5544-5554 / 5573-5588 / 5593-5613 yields 0.1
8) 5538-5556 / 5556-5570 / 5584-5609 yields 0.3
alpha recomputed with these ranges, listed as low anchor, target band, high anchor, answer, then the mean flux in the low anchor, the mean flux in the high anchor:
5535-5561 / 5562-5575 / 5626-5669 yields 0.6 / 21.9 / 20.6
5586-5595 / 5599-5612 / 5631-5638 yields -0.7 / 19.4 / 19.8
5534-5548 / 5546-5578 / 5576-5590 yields -0.8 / 21.4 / 20.6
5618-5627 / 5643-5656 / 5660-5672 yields -0.9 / 19.9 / 20.3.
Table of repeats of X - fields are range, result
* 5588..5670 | 20.3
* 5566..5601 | 20.1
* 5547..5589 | 21.2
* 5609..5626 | 20.7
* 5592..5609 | 19.7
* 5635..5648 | 21.3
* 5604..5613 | 21.3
